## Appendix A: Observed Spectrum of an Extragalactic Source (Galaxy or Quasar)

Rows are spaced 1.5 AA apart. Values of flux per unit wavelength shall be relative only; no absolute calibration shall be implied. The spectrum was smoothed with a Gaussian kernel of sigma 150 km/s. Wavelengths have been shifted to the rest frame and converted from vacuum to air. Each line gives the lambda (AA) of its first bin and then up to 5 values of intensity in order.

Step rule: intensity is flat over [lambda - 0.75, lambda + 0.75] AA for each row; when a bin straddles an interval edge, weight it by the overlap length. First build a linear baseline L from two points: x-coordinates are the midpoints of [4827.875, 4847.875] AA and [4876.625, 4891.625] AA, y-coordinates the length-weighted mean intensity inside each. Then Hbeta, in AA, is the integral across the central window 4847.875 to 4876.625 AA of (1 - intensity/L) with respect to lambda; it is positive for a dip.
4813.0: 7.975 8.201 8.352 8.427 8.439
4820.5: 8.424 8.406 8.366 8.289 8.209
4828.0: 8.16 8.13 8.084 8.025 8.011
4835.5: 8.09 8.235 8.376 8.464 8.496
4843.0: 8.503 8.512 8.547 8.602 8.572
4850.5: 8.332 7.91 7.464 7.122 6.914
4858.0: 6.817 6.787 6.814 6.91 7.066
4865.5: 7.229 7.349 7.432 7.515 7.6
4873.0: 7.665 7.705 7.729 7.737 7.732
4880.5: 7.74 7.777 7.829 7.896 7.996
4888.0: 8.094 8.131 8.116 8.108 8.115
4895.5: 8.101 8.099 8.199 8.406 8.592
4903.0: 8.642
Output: 2.3 AA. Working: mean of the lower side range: 8.3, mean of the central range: 7.43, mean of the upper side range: 7.9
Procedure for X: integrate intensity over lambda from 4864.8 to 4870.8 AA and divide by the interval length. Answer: 7.38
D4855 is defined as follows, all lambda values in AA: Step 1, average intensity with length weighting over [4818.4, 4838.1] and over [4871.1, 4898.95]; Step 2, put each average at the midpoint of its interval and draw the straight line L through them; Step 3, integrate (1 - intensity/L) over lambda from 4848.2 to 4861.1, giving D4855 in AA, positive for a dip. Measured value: 1.0 AA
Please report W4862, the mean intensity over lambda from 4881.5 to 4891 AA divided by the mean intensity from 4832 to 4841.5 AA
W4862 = 1.0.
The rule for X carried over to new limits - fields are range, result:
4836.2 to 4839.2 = 8.3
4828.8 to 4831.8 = 8.11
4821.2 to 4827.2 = 8.32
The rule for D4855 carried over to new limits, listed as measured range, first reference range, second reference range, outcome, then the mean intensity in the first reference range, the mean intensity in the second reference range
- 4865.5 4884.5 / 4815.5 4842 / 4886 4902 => 1.3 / 8.27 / 8.17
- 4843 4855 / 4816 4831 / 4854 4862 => -1.6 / 8.31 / 6.91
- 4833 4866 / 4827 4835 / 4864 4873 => -0.2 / 8.09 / 7.42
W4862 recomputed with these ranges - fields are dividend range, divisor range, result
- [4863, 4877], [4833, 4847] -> 0.89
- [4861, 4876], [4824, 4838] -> 0.91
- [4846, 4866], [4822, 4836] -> 0.91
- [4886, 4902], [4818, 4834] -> 0.99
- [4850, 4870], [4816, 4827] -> 0.86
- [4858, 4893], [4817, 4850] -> 0.91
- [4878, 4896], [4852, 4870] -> 1.12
